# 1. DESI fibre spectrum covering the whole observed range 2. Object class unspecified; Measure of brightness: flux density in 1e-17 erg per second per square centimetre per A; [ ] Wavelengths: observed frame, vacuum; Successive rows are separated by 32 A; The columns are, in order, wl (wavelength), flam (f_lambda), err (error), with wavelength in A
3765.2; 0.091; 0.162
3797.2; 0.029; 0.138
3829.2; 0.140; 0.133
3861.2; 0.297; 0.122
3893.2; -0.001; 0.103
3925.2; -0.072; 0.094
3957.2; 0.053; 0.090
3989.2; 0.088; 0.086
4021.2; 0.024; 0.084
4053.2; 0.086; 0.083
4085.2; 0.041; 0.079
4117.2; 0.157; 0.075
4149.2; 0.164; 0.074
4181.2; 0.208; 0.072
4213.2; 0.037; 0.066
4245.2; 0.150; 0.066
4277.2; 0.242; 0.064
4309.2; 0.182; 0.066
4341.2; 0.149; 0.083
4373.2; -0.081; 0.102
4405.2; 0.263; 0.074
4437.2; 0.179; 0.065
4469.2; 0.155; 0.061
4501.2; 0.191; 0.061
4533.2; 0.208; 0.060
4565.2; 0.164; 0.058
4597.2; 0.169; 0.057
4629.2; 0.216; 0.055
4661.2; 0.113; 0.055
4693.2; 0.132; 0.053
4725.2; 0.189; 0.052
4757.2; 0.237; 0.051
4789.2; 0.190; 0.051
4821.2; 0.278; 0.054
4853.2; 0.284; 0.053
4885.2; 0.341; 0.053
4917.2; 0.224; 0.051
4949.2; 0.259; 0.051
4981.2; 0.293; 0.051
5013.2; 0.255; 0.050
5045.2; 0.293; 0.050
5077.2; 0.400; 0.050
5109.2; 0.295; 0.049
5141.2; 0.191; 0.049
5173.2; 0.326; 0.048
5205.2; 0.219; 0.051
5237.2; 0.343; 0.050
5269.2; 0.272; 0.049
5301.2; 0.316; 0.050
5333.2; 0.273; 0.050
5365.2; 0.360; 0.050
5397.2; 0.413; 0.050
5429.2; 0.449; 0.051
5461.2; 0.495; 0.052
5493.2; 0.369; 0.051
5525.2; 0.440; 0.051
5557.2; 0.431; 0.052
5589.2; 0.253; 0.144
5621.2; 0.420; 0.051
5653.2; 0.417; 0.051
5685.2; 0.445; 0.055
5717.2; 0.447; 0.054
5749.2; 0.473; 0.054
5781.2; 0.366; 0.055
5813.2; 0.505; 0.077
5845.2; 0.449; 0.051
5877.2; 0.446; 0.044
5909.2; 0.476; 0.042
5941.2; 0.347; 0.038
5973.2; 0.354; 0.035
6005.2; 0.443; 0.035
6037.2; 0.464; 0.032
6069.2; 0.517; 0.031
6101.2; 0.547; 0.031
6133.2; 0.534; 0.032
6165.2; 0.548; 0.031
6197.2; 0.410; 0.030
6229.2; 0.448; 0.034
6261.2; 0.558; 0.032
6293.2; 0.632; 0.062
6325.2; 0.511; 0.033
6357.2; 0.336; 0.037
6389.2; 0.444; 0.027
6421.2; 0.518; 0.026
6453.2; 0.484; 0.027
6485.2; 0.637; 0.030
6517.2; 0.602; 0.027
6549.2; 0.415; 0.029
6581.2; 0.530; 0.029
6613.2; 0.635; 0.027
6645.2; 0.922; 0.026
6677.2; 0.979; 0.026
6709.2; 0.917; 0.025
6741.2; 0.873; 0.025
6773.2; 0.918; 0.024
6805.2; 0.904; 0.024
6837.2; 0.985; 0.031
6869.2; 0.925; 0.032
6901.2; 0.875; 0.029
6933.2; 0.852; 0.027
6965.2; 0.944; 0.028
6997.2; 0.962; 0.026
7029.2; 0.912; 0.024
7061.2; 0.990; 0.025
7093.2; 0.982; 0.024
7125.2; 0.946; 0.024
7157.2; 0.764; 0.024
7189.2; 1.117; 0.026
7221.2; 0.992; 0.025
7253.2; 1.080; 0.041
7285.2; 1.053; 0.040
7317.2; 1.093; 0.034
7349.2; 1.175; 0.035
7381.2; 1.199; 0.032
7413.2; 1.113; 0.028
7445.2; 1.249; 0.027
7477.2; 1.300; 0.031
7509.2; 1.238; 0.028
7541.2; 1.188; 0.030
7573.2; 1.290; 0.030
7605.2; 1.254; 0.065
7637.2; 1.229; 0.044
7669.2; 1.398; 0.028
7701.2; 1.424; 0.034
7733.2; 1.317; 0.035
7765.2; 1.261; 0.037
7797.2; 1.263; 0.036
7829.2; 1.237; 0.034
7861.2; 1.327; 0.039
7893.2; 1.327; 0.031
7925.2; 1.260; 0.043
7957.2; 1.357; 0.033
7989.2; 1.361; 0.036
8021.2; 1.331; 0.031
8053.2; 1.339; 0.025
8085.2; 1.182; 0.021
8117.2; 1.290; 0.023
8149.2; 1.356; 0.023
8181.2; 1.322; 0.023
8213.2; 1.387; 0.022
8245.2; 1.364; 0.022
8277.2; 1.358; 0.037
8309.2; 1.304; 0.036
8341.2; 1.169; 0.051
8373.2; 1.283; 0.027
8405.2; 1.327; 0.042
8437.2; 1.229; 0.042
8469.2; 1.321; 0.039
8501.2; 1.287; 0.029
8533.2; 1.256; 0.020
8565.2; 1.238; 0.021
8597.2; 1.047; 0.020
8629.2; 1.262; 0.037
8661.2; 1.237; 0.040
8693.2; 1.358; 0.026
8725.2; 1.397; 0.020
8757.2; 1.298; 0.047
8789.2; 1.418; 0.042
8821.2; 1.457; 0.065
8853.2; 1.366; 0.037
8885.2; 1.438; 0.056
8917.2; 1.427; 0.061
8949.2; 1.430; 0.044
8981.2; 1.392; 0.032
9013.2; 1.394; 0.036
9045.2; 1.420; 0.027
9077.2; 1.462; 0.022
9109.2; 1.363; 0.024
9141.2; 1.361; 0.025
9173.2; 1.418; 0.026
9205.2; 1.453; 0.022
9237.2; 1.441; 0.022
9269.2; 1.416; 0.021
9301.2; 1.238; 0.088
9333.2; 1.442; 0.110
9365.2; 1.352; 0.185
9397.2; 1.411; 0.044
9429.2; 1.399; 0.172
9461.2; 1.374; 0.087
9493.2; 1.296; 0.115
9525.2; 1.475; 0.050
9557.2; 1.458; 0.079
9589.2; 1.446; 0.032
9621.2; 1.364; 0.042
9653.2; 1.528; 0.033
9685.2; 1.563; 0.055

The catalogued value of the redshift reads 0.662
